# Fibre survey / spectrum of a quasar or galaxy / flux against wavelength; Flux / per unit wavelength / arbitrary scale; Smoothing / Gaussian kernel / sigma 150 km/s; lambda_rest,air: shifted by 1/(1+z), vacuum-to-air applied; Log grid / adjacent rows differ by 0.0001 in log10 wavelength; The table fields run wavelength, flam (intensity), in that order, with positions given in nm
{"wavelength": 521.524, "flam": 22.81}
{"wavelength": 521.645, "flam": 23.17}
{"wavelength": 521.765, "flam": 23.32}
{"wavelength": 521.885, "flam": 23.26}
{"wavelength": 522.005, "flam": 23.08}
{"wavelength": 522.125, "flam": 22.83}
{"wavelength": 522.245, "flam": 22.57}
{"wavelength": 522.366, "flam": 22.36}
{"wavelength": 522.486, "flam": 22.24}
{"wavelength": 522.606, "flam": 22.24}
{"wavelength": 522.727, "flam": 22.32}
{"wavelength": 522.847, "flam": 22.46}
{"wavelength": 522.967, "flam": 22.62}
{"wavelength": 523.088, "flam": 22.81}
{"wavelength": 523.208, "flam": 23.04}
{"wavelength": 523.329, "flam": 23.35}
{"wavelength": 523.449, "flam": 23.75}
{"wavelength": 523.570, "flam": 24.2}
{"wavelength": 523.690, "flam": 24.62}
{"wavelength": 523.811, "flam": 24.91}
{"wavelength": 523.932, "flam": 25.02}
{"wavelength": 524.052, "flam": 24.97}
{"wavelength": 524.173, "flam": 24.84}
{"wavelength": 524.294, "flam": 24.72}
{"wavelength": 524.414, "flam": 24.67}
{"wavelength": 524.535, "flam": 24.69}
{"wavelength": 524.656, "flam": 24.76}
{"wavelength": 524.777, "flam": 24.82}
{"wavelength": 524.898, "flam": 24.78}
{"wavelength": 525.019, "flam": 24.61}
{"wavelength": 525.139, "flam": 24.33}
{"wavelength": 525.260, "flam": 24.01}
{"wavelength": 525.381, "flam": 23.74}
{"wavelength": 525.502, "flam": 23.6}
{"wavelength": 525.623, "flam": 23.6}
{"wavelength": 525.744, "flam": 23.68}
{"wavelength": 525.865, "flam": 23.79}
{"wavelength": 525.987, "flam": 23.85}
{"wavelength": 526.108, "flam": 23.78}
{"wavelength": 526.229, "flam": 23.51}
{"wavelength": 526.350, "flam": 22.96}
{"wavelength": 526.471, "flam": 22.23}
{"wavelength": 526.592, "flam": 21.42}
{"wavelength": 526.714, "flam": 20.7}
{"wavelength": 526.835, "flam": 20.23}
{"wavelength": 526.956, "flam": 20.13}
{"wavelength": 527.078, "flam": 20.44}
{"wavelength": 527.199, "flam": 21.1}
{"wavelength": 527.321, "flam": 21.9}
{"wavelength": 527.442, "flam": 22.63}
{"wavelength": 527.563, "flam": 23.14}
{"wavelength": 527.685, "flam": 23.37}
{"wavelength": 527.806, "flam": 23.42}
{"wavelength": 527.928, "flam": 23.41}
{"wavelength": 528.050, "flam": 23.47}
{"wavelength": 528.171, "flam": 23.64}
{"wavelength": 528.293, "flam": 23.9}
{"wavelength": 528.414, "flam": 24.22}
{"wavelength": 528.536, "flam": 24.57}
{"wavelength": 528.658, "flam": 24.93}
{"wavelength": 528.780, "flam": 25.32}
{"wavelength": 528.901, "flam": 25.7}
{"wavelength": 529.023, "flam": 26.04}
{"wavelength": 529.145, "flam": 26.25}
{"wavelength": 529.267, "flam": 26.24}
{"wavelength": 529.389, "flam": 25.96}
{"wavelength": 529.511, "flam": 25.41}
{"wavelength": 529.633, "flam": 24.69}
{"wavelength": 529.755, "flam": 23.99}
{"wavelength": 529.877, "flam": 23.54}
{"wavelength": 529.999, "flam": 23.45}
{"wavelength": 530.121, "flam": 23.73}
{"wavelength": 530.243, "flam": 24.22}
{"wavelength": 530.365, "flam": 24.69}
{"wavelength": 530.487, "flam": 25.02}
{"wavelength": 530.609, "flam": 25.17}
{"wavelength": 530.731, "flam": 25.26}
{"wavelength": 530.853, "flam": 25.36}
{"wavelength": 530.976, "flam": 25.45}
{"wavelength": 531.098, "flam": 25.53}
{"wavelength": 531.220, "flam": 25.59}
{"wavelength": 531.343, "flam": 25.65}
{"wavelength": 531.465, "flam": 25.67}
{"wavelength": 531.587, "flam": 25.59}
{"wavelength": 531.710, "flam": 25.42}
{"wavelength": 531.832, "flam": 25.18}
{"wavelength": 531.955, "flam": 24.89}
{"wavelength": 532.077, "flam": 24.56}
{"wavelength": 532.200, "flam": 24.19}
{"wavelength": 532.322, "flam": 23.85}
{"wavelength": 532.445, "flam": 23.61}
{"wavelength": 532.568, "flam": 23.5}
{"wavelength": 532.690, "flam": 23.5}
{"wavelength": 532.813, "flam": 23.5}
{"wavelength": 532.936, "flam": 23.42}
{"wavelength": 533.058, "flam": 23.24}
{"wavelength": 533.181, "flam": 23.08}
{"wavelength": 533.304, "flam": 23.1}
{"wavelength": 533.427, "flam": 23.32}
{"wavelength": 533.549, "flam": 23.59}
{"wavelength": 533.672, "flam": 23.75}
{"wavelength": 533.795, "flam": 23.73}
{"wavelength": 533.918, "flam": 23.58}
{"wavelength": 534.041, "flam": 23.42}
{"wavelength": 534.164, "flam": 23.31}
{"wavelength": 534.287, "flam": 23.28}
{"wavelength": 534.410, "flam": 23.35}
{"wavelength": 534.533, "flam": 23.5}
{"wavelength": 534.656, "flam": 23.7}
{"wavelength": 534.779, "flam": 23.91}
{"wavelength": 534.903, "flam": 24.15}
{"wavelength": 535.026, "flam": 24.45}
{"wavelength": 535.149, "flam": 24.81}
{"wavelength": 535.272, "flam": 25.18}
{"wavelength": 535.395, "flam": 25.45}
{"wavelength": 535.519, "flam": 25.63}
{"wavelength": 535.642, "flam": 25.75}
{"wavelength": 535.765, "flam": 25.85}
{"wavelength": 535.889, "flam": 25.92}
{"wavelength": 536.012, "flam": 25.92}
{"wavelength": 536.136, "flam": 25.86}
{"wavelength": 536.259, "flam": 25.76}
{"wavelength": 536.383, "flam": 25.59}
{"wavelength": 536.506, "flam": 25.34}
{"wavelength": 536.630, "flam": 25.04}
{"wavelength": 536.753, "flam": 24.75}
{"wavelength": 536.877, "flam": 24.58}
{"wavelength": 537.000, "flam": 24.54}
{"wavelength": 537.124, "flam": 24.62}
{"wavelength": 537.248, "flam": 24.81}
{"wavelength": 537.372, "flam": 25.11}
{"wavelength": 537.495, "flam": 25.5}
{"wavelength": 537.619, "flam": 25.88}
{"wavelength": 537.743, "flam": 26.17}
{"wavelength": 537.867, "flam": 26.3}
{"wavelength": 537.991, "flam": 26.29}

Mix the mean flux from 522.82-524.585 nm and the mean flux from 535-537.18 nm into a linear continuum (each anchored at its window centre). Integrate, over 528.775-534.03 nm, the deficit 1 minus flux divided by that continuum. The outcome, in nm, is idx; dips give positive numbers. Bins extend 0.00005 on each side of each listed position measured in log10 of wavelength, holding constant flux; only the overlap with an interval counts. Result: 0.06 nm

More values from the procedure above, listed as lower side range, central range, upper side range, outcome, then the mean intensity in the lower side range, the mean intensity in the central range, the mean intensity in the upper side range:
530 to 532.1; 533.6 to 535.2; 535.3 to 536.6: 0.11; 25.1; 23.7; 25.7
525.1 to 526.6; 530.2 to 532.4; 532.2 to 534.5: -0.15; 23.5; 25.1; 23.5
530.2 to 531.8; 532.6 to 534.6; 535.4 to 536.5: 0.17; 25.3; 23.4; 25.7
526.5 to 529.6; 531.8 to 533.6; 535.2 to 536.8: 0.07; 23.5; 23.7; 25.5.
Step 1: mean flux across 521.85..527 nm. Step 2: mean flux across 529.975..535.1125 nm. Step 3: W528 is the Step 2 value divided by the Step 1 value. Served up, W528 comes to 1.03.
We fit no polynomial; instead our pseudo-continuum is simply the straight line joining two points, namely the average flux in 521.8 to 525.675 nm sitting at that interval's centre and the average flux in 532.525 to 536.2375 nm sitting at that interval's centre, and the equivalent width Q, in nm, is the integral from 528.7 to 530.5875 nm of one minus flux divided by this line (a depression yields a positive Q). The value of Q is -0.08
